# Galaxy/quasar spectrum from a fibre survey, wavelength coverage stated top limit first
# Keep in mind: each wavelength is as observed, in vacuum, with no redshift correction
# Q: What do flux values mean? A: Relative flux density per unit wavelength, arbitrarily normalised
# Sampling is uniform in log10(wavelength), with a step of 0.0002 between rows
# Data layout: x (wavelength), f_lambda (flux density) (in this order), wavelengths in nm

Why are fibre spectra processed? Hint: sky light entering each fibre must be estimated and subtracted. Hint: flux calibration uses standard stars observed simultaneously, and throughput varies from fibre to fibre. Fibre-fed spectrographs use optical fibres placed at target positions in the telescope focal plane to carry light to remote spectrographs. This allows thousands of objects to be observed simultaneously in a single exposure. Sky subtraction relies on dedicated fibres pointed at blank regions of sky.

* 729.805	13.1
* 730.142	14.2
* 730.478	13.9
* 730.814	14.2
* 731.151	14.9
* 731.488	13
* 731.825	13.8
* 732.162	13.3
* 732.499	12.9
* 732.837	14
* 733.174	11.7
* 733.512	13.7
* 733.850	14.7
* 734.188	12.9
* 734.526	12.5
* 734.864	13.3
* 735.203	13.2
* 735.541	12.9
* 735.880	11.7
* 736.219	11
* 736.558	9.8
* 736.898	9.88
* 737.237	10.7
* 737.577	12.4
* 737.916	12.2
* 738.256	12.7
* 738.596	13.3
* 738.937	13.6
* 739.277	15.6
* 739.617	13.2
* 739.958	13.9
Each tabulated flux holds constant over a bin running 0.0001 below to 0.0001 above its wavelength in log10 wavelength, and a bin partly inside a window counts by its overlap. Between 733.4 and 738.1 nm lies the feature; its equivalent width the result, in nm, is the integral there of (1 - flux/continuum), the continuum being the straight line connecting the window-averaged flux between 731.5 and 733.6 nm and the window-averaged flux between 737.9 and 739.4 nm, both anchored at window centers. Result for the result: 0.42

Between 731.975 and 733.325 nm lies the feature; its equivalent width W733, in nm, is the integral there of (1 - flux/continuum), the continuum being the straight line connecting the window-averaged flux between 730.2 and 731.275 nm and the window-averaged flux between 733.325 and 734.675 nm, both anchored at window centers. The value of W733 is 0.08 nm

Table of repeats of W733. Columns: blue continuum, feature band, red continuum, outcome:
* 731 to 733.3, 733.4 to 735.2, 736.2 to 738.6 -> -0.12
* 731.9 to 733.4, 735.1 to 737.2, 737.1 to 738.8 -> 0.21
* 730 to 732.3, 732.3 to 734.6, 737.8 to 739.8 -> 0.09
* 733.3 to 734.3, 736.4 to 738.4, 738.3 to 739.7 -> 0.37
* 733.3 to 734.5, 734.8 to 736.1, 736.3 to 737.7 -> -0.06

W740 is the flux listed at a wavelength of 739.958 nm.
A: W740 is 13.9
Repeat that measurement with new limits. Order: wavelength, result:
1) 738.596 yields 13.3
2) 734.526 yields 12.5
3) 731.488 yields 13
